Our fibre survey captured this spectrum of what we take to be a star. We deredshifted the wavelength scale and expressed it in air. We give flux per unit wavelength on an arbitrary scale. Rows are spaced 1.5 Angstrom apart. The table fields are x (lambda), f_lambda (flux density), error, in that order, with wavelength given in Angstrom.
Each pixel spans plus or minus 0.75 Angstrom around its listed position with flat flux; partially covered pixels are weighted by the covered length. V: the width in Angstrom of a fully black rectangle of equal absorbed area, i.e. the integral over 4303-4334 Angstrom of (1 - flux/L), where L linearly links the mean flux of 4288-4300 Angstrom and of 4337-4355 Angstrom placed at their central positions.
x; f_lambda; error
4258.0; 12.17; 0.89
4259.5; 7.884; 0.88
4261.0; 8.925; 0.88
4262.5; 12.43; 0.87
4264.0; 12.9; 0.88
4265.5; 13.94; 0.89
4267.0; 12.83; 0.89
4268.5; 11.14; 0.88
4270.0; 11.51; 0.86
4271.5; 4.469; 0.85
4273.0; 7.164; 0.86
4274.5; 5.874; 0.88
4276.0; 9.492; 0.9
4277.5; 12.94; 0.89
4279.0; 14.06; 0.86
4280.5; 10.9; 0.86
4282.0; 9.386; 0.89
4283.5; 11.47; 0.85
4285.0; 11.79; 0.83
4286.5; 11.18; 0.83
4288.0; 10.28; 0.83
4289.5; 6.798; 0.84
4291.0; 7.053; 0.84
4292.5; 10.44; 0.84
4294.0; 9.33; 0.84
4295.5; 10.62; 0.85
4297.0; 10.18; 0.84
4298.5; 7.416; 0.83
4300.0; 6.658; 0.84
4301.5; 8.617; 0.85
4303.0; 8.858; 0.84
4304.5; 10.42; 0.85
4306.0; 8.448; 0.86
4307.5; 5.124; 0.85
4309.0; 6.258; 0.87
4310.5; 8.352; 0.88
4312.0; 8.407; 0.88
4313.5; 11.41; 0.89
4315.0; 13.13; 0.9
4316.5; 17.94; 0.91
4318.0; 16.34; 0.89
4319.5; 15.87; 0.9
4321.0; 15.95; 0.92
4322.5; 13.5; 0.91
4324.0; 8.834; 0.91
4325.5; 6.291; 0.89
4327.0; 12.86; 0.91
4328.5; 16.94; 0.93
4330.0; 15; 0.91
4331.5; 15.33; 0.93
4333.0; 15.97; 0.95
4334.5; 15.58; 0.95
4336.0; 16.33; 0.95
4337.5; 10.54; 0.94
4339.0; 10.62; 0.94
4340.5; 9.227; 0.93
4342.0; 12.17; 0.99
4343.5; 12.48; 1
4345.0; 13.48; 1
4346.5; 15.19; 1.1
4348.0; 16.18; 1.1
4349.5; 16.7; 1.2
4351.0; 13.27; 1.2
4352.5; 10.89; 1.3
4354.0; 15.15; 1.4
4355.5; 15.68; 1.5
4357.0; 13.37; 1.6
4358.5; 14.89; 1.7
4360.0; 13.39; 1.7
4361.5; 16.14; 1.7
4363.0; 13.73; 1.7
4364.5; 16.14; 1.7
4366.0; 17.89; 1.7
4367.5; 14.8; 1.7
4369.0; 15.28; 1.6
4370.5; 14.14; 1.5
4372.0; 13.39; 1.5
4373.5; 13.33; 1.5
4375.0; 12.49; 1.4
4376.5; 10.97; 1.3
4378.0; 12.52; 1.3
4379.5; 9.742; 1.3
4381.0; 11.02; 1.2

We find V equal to -3.3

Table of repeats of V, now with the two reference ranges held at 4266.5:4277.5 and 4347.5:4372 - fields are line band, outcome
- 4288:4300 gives 2.0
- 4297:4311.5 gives 4.2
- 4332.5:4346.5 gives 0.5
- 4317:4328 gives -0.6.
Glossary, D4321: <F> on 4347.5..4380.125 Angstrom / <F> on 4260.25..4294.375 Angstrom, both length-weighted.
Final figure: 1.37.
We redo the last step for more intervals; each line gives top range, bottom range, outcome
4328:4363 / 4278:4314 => 1.51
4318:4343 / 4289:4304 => 1.53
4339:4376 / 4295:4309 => 1.69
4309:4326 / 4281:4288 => 1.12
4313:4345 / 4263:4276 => 1.35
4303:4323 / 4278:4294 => 1.11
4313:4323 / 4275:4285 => 1.33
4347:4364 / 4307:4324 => 1.21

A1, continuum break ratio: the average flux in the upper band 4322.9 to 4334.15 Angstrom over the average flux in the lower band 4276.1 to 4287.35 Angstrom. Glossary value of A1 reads 1.14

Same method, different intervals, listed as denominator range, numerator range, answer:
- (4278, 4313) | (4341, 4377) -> 1.53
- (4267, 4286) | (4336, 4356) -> 1.31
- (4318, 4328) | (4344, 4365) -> 1.15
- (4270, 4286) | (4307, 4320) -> 1.16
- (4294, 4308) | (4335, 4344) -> 1.40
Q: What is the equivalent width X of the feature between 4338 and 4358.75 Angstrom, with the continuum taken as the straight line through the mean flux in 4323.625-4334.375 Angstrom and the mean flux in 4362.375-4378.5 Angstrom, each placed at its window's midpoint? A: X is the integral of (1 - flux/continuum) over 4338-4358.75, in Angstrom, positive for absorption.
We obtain 0.4 Angstrom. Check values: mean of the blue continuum 13.3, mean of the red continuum 14.1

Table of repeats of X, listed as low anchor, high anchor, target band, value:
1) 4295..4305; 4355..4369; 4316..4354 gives -4.54 Angstrom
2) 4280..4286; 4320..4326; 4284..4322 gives 3.18 Angstrom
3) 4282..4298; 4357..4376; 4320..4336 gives -2.08 Angstrom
